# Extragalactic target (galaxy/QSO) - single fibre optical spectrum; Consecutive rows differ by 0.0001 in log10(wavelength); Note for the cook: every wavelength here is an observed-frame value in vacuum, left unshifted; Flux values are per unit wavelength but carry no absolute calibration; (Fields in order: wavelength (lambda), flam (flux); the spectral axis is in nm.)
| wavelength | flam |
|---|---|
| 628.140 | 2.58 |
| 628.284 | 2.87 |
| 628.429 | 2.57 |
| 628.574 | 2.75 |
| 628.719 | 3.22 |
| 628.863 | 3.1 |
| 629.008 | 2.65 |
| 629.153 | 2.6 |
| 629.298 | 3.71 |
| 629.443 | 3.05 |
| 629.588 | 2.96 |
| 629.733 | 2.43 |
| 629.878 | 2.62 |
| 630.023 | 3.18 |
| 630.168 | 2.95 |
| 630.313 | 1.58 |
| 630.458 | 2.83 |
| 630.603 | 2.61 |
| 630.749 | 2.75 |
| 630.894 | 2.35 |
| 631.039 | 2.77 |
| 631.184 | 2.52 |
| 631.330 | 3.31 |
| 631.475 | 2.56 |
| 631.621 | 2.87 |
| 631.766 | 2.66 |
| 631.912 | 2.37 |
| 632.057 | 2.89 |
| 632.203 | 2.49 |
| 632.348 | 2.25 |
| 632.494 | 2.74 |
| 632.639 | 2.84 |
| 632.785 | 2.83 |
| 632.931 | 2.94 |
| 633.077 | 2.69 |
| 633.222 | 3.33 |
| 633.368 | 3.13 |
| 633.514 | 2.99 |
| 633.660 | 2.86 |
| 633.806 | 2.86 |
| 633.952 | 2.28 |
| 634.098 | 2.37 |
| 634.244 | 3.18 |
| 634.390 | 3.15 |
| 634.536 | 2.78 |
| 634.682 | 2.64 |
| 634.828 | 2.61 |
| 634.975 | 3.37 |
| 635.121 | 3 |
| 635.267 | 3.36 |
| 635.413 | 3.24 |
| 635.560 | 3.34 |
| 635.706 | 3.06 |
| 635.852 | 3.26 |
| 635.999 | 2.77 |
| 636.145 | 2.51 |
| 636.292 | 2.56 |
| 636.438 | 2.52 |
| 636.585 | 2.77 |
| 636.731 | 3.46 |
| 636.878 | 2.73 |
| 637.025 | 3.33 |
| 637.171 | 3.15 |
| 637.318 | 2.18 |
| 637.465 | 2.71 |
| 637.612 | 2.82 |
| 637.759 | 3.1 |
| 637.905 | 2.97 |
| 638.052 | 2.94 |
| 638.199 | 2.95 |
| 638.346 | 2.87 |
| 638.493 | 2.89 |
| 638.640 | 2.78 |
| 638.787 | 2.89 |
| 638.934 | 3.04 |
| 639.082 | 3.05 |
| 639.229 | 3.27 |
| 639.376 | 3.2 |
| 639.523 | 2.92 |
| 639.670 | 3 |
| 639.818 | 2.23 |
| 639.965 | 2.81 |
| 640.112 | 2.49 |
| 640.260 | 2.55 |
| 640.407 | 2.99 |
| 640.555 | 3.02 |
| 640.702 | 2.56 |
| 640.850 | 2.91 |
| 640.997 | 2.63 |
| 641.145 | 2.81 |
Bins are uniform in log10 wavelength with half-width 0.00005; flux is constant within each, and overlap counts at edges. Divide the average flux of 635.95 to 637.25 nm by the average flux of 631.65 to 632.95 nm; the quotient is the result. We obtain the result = 1.08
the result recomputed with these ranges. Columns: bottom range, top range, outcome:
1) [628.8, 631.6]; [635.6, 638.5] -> 1.04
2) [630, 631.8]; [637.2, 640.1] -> 1.07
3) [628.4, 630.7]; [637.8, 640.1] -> 1.04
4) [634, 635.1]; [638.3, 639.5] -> 1.05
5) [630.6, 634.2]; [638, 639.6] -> 1.09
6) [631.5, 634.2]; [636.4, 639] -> 1.06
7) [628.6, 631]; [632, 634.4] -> 1.01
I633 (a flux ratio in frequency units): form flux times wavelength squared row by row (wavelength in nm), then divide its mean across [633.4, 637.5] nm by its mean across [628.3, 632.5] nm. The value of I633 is 1.1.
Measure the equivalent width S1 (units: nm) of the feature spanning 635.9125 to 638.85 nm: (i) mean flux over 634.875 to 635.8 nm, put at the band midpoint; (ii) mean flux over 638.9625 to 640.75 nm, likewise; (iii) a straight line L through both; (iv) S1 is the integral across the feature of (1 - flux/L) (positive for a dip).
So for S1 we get 0.19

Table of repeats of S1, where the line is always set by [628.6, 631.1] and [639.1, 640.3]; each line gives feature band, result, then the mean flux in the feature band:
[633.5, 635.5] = -0.07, 2.91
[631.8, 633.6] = 0.01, 2.79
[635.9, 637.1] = -0.01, 2.84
